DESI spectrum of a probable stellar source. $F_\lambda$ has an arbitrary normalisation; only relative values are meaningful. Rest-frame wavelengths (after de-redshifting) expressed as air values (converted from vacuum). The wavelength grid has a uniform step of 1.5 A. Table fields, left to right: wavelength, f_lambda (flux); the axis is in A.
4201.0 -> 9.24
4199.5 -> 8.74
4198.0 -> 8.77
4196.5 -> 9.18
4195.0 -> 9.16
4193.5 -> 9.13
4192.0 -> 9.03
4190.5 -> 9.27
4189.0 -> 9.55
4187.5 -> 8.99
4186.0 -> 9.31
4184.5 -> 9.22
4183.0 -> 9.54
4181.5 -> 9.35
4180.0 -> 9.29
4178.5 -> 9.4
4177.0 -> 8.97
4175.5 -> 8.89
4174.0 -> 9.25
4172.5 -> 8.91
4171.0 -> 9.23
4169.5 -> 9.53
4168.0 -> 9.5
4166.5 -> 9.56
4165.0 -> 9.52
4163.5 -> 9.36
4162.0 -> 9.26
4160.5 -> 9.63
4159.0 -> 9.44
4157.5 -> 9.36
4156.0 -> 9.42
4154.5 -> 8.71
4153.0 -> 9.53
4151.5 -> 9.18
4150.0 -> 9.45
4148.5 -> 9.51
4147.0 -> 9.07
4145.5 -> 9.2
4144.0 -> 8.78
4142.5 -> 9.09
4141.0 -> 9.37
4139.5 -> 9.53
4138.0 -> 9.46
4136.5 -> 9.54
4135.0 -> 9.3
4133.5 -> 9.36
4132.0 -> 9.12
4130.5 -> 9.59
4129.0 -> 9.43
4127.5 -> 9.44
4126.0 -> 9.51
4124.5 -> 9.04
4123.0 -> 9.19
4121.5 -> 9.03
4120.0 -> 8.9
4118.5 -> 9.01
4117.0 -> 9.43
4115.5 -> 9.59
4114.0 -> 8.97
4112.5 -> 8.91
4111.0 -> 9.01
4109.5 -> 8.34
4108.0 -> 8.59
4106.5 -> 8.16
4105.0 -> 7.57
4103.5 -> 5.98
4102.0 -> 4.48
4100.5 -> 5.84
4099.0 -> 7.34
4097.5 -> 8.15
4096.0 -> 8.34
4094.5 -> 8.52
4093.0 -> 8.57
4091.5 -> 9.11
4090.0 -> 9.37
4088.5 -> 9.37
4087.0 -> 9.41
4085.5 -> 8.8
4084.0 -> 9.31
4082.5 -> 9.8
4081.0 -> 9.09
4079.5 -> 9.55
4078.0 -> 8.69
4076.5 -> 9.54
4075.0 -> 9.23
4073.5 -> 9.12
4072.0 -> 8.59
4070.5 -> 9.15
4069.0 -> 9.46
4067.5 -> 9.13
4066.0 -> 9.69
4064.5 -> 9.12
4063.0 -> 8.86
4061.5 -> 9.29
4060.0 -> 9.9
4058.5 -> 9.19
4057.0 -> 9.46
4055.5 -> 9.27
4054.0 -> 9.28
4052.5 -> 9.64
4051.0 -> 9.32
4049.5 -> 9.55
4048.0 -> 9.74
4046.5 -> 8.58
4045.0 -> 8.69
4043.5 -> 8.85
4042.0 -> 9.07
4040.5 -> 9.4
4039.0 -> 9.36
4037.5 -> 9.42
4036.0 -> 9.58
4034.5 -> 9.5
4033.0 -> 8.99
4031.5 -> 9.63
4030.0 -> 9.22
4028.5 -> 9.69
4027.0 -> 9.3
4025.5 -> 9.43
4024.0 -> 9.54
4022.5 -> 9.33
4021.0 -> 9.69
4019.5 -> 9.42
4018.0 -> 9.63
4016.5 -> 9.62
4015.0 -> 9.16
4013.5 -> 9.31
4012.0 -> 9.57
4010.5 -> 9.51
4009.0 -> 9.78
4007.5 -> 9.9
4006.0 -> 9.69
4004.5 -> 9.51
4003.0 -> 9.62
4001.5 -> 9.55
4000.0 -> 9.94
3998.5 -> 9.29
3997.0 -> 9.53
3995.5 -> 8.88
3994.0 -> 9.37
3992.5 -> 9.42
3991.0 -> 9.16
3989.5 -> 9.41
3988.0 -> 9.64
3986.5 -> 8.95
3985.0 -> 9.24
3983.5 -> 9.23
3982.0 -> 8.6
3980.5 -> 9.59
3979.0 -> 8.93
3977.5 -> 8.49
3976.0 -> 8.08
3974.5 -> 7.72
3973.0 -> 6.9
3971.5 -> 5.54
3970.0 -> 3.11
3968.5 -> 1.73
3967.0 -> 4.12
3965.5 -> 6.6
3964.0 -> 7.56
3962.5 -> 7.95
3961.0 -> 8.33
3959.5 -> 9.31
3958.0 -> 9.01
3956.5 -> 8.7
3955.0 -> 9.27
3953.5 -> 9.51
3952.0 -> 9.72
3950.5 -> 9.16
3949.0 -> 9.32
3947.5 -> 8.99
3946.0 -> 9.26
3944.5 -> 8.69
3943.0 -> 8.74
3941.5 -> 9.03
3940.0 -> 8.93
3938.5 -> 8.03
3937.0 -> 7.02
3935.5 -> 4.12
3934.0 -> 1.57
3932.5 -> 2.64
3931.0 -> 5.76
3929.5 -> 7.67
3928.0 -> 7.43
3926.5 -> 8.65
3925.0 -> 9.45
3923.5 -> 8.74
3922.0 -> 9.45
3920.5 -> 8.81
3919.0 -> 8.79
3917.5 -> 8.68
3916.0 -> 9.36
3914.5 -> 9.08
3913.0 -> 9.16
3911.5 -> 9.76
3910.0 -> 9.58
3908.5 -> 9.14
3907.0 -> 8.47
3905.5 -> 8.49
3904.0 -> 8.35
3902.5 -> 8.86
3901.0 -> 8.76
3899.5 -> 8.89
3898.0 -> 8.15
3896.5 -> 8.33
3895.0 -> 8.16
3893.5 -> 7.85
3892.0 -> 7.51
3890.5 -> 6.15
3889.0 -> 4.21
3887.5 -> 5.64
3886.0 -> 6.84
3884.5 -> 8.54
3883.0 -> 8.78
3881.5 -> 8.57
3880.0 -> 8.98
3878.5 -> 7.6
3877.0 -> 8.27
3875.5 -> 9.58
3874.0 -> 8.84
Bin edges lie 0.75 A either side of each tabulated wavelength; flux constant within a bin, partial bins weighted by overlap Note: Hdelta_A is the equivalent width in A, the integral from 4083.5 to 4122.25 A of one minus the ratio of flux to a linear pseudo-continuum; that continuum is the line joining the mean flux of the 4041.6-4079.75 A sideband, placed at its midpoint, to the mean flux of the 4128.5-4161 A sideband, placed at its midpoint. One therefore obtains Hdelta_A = 3.7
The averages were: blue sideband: 9.23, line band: 8.38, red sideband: 9.32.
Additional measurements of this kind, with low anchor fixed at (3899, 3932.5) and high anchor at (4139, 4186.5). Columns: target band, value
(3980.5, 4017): -2.5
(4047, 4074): -1.0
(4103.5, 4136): 0.7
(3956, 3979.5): 4.7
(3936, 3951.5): 0.0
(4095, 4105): 2.5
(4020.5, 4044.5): -1.2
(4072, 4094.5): -0.3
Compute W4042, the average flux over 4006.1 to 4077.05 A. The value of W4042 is 9.36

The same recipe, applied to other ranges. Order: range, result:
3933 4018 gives 8.37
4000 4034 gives 9.51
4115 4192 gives 9.29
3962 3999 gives 7.87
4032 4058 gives 9.28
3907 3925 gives 9.13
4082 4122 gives 8.43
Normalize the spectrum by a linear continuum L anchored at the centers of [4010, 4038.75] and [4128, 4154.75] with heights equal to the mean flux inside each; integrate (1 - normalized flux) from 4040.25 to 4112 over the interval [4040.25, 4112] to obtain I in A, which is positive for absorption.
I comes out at 4.5 A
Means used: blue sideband 9.45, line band 8.8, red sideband 9.3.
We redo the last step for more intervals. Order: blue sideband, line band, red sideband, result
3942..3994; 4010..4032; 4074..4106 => -3.16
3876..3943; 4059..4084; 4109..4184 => -1.24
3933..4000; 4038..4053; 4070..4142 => -1.31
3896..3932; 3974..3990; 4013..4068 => 0.18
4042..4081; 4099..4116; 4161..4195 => 2.81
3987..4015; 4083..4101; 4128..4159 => 1.55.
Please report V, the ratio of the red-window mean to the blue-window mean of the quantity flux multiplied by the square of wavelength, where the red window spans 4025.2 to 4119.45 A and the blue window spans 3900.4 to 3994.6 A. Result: 1.17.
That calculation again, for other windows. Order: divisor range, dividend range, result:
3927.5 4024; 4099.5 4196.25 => 1.18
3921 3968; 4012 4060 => 1.26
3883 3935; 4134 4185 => 1.34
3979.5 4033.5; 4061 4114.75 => 0.95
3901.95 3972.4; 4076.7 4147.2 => 1.22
